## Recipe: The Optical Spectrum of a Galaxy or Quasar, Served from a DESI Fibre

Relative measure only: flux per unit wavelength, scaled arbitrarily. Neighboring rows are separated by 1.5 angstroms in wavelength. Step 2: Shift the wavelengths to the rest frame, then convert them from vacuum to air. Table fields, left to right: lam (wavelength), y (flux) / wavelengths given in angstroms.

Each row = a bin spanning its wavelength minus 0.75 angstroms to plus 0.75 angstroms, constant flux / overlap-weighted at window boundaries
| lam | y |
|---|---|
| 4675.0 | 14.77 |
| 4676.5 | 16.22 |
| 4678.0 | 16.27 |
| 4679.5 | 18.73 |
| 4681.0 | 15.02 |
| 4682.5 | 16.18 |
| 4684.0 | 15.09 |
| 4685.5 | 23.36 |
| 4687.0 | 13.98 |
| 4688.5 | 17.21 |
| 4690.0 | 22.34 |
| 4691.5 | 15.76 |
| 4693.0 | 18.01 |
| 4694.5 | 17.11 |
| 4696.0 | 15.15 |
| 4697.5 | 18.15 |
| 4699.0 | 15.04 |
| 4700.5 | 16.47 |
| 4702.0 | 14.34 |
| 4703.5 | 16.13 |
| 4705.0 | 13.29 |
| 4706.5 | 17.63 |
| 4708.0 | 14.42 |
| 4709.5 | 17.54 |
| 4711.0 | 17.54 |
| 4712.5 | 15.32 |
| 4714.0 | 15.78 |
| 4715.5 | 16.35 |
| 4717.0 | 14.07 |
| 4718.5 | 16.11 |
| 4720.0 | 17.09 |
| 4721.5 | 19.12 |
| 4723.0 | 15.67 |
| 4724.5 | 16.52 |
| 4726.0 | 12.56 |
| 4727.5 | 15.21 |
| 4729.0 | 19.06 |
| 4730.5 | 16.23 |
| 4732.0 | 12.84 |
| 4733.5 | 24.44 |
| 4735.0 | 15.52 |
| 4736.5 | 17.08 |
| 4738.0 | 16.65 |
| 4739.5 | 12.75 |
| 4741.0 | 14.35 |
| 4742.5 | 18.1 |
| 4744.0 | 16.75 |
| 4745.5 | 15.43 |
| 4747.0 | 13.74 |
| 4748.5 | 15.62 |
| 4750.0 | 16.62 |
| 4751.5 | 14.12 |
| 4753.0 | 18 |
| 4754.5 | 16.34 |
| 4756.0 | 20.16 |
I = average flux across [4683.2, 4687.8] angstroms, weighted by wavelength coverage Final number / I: 17.5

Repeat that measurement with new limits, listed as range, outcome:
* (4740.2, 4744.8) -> 16.3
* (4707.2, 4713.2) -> 16.2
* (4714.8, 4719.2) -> 15.5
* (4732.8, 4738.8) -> 18.3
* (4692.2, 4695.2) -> 17.5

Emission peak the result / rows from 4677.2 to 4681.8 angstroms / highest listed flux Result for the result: 18.73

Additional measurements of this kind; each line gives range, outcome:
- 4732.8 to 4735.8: 24.44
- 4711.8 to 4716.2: 16.35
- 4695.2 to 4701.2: 18.15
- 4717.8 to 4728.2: 19.12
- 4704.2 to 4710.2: 17.63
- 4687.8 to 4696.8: 22.34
